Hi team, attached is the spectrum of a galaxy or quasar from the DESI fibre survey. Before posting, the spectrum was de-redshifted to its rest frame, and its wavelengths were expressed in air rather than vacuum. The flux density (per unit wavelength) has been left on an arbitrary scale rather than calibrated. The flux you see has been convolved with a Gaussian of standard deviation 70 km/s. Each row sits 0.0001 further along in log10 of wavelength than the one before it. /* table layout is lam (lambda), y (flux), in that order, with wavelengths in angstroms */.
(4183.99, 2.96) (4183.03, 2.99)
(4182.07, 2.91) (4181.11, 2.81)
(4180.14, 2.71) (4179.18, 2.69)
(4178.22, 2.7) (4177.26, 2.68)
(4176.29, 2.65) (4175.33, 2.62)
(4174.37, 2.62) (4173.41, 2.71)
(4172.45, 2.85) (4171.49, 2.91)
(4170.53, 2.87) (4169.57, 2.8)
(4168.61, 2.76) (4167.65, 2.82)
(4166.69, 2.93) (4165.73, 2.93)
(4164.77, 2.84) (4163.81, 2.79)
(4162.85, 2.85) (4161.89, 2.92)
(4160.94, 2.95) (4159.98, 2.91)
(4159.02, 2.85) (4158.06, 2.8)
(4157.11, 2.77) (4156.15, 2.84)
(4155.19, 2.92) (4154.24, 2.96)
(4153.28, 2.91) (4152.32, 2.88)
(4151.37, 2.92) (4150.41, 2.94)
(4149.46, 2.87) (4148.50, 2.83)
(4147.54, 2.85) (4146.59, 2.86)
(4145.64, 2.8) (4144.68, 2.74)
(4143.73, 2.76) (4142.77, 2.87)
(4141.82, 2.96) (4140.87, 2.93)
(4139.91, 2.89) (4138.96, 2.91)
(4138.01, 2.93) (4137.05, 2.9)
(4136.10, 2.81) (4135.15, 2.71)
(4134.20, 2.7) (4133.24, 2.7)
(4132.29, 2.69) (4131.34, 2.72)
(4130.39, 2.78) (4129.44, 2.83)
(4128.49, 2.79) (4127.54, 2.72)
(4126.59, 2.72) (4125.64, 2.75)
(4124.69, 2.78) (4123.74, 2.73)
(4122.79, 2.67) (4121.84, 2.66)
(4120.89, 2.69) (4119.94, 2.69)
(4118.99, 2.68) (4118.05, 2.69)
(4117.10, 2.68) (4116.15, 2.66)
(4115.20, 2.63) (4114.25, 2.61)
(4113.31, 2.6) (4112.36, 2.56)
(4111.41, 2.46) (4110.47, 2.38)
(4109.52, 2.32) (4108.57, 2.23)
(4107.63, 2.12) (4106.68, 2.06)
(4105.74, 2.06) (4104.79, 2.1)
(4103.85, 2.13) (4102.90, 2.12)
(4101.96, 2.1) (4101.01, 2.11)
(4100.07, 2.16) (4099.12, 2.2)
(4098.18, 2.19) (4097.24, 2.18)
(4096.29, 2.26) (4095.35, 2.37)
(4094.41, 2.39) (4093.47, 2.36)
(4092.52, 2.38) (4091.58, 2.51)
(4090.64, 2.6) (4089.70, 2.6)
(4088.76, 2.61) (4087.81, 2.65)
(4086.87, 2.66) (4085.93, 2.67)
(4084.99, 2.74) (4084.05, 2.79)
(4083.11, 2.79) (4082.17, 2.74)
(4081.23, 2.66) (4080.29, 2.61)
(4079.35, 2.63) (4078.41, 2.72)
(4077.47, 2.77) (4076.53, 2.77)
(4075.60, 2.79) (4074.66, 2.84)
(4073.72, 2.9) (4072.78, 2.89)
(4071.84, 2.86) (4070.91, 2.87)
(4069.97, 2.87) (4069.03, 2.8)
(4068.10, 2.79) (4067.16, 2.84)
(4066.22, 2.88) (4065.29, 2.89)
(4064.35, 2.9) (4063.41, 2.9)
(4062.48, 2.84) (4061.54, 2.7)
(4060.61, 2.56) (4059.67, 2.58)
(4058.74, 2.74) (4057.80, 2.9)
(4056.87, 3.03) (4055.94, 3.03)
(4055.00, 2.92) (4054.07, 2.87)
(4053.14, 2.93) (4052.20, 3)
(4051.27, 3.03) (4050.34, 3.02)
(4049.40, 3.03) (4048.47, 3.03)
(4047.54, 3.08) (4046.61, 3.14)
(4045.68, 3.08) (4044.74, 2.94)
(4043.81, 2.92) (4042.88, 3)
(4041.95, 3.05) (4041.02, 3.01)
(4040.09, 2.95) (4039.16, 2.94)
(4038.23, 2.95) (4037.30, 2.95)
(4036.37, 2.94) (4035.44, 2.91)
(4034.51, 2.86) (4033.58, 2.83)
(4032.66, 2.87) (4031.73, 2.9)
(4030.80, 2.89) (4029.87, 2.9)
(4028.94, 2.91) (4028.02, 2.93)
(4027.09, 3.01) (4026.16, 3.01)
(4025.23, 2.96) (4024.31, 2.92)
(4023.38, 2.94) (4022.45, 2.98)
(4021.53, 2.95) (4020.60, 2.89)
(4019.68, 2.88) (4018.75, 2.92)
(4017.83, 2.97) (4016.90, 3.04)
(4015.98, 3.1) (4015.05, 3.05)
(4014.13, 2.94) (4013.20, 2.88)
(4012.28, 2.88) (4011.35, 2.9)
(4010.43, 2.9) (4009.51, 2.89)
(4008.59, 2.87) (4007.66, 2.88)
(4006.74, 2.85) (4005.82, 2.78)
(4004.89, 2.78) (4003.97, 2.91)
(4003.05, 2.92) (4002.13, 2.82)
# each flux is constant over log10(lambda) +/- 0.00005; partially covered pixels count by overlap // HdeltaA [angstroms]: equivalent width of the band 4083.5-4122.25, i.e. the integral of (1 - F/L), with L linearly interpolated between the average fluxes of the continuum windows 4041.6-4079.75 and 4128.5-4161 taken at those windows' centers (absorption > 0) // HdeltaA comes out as 5.85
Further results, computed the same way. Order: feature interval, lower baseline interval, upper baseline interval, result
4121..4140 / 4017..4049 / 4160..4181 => 0.5 angstroms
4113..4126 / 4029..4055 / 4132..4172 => 0.9 angstroms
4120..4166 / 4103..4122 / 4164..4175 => -3.1 angstroms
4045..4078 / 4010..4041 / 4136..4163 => 0.3 angstroms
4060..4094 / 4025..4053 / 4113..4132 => 1.4 angstroms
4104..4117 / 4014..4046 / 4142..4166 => 2.3 angstroms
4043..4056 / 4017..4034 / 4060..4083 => -0.7 angstroms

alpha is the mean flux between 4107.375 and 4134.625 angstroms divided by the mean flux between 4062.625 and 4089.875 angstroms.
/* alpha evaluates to 0.95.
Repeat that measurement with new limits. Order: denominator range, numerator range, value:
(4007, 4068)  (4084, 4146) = 0.88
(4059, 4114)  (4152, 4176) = 1.11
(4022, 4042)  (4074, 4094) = 0.91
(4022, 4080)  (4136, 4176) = 0.98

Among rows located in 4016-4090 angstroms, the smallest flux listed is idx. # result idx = 2.56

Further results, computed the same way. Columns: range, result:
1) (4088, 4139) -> 2.06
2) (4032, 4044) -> 2.83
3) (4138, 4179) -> 2.62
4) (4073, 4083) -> 2.61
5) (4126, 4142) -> 2.69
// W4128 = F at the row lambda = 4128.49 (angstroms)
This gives 2.79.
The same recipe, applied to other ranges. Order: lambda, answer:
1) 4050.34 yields 3.02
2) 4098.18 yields 2.19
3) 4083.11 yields 2.79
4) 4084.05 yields 2.79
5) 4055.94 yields 3.03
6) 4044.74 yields 2.94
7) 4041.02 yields 3.01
